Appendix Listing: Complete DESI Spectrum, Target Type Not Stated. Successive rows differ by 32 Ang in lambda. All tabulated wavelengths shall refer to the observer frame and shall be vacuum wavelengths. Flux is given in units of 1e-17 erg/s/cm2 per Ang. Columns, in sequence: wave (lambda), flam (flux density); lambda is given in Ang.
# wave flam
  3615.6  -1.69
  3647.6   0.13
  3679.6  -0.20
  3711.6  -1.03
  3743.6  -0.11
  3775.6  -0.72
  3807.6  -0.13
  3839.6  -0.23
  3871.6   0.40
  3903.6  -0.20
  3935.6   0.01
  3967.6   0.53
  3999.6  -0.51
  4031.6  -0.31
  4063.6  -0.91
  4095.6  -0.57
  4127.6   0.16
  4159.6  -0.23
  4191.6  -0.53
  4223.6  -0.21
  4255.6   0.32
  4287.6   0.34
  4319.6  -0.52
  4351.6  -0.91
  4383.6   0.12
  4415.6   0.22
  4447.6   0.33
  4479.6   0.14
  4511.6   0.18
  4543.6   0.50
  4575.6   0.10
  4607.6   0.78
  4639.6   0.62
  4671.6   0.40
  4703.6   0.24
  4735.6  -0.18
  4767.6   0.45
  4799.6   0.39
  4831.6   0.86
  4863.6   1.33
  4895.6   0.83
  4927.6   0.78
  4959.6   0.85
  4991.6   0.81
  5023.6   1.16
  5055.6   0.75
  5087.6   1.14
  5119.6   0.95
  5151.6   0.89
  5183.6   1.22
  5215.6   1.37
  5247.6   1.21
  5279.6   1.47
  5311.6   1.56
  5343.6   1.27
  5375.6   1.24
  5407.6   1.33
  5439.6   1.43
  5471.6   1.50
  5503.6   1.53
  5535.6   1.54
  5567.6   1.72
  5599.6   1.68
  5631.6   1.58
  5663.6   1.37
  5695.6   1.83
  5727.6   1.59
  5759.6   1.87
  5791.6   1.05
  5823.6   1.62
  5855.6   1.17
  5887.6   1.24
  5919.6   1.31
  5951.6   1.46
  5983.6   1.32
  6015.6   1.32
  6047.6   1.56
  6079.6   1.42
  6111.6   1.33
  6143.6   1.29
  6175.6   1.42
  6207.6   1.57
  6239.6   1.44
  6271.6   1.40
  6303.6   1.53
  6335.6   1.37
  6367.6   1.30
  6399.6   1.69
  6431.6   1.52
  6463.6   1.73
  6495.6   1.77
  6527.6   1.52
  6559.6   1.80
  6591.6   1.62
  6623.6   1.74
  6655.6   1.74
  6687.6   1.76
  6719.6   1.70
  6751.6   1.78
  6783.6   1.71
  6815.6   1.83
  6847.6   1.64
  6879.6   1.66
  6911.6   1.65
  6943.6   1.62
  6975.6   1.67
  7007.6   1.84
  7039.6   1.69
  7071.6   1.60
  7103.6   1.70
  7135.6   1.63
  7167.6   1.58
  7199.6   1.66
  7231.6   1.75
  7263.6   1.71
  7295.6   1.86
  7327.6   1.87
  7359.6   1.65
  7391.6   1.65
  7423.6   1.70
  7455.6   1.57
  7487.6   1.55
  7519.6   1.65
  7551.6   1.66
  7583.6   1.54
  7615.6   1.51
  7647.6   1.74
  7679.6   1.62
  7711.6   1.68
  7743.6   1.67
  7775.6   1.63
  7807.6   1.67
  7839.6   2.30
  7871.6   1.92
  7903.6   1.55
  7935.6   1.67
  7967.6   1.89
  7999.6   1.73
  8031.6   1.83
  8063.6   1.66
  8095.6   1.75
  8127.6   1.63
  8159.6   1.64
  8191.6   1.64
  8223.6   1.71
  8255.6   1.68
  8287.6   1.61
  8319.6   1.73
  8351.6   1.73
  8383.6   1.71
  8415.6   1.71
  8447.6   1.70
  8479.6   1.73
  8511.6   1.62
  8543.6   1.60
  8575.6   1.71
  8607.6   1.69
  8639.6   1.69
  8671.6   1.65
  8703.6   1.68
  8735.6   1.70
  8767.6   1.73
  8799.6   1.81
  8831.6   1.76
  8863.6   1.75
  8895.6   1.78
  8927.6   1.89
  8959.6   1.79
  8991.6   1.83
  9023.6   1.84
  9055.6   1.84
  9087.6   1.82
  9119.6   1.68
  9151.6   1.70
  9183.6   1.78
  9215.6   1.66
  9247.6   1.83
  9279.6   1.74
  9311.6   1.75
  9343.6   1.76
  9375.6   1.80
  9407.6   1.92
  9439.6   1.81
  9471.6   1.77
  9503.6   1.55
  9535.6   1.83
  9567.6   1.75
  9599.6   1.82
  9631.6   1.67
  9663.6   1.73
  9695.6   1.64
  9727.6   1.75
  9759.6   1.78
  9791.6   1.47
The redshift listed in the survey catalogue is 0.19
